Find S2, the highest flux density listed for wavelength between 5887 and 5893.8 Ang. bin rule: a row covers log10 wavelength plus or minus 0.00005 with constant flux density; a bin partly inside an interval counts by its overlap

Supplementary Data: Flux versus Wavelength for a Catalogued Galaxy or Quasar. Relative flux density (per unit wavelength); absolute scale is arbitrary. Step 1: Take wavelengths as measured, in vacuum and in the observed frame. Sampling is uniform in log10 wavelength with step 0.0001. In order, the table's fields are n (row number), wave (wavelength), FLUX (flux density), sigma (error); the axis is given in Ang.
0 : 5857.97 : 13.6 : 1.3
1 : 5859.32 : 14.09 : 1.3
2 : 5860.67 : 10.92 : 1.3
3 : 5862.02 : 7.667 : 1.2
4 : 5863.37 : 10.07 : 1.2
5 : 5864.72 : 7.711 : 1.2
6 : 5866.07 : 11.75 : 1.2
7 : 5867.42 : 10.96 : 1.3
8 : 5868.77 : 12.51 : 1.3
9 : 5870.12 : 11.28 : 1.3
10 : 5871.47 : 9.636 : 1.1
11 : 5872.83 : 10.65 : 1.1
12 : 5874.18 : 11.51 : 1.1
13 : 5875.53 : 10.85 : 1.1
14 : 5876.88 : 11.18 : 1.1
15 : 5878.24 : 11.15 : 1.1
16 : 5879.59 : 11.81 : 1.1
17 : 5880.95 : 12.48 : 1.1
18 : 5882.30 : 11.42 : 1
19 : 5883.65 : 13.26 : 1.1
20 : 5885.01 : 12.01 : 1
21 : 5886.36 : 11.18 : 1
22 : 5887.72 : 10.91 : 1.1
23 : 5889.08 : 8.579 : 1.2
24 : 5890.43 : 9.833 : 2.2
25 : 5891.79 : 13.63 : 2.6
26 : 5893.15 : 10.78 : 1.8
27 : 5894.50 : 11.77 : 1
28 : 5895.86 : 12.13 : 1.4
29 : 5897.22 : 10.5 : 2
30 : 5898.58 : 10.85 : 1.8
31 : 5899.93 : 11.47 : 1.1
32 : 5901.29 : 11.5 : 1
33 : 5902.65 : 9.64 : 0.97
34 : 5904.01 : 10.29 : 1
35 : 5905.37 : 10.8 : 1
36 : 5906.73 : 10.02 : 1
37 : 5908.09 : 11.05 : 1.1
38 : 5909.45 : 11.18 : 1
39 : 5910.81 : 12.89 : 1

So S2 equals 13.63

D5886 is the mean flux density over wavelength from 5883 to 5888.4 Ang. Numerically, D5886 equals 11.8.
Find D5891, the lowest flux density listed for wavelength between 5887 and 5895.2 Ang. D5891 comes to 8.579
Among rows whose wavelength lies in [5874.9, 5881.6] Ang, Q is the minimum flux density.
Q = 10.85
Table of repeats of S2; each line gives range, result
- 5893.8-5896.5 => 12.13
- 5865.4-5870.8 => 12.51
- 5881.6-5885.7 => 13.26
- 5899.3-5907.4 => 11.5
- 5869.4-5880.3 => 11.81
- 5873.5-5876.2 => 11.51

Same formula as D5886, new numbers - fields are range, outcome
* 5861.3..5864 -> 8.88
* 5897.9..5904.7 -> 10.8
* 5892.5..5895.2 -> 11.3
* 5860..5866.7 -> 9.61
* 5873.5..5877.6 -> 11.2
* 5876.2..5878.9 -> 11.1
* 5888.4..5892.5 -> 10.7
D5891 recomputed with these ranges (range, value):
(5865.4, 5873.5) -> 9.636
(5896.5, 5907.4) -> 9.64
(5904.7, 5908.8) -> 10.02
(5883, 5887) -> 11.18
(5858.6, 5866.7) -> 7.667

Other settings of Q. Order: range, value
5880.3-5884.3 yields 11.42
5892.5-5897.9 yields 10.5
